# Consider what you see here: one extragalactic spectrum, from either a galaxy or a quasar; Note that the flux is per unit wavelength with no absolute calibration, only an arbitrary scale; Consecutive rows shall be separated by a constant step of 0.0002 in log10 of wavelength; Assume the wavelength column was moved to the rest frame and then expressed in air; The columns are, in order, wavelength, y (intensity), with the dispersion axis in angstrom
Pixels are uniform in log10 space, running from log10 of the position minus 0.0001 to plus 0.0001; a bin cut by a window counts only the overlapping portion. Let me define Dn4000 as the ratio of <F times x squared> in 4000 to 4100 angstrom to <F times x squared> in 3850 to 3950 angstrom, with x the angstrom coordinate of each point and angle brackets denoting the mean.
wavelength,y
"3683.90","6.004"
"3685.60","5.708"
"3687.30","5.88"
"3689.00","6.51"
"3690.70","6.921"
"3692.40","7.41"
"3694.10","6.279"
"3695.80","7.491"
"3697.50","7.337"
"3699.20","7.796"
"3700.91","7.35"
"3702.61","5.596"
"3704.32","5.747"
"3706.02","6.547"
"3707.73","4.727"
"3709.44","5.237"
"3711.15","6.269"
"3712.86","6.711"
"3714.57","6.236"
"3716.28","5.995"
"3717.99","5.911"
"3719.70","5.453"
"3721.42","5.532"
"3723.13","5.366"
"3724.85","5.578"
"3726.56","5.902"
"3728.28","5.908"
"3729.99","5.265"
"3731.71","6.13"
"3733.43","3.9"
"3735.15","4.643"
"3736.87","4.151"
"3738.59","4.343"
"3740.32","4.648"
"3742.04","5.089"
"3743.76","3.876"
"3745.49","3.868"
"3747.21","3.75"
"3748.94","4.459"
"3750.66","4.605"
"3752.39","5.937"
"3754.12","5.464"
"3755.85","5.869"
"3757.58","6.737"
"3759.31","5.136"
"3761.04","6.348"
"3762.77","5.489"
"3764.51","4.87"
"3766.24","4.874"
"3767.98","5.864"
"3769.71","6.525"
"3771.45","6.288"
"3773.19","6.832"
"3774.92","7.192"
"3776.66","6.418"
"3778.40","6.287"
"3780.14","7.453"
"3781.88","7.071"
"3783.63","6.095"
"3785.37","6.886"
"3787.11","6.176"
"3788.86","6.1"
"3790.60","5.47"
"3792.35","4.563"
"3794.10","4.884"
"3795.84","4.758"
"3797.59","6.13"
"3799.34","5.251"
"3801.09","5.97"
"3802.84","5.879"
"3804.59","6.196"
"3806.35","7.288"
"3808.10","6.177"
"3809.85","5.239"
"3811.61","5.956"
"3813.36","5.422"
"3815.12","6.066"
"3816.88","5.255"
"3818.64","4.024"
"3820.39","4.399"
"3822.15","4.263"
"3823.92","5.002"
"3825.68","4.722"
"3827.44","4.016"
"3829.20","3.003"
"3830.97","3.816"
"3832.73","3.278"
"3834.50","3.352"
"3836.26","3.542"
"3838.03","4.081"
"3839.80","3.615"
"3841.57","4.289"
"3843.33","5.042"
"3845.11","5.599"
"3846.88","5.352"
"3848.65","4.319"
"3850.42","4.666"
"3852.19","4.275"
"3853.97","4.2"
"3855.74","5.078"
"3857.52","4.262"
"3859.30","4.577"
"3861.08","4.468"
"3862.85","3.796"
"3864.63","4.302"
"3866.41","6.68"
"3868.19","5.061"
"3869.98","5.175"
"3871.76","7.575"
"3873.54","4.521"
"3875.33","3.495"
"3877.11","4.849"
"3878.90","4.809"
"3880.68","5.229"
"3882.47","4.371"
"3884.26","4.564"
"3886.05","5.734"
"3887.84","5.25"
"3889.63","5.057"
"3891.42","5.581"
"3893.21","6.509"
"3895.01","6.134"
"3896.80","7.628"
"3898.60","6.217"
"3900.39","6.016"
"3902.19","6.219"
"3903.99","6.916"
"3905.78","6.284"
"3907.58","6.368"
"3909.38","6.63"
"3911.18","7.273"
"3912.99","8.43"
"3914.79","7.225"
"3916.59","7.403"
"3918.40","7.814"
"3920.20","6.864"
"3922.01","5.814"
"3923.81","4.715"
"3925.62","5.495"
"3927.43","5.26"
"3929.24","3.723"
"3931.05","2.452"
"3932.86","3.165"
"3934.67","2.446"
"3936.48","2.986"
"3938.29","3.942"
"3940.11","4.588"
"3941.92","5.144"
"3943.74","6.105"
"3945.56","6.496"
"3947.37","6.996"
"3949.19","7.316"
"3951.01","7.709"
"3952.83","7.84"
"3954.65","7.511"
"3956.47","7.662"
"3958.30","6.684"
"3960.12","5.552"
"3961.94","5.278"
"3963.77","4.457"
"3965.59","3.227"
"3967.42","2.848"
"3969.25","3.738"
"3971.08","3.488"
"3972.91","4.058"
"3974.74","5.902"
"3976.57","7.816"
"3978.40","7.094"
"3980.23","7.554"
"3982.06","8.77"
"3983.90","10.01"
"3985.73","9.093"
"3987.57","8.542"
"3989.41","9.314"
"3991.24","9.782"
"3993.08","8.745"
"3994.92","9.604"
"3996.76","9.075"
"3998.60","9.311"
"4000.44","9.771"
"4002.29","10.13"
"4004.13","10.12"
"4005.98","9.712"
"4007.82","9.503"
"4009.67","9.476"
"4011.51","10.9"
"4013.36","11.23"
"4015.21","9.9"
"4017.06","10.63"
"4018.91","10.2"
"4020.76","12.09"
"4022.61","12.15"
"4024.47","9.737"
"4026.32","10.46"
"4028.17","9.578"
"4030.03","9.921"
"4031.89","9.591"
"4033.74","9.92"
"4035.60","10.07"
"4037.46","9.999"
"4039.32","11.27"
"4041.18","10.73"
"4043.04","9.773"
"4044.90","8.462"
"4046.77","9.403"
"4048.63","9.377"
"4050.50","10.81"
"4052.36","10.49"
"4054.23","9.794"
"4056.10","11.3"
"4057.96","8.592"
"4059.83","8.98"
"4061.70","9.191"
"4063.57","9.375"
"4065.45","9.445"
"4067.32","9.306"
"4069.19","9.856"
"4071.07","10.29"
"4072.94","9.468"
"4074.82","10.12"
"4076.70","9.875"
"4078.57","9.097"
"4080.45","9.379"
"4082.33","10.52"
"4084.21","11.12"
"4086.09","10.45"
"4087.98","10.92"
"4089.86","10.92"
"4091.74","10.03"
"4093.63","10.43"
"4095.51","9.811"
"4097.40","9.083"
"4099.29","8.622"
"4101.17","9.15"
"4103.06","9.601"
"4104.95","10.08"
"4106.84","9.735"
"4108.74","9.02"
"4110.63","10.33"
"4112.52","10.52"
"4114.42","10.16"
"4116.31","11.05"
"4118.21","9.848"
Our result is 1.99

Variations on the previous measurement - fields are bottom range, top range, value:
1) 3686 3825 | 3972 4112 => 1.96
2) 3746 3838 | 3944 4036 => 1.71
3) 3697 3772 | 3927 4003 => 1.33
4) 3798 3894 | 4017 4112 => 2.27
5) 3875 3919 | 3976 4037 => 1.68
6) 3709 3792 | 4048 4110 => 2.06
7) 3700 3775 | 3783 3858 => 0.95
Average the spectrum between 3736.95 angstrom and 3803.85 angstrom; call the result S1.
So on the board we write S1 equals 5.6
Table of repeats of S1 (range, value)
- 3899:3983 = 5.81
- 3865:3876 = 5.4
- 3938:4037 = 8.13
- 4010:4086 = 10.1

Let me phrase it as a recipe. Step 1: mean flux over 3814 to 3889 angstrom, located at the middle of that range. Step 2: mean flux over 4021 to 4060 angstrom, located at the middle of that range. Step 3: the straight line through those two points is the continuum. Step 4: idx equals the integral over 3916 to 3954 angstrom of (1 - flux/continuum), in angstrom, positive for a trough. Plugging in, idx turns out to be 8.61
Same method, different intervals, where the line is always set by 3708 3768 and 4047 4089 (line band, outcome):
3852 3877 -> 7.86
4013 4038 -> -2.91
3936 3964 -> 7.30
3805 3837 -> 8.36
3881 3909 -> 5.84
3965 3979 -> 6.23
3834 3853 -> 6.65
